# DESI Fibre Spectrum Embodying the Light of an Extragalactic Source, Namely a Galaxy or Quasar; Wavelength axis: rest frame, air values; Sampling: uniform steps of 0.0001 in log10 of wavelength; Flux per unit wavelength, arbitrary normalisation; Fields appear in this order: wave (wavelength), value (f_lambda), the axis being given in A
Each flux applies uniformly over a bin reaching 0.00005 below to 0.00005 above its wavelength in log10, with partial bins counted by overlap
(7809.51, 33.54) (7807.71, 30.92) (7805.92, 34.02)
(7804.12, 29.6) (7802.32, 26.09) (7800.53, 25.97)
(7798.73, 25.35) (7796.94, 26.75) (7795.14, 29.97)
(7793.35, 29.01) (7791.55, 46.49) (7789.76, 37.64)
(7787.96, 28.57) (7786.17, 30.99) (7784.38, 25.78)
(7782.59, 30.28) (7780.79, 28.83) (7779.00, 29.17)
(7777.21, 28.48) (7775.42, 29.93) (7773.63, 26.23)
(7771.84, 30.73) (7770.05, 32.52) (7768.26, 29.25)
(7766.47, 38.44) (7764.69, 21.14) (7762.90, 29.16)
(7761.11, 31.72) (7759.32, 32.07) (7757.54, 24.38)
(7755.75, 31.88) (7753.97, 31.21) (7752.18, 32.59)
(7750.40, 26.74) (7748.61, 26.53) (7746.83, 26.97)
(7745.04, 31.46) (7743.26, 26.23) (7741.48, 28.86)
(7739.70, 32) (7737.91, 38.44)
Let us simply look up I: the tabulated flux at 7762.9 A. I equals 29.16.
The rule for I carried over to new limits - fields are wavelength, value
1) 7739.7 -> 32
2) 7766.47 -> 38.44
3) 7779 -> 29.17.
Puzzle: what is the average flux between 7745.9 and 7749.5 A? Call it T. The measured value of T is 26.8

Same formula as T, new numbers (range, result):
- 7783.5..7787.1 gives 28.4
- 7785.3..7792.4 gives 35.9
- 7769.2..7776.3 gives 29.8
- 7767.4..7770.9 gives 30.9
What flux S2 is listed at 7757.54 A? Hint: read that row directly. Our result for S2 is 24.38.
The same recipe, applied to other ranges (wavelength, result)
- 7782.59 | 30.28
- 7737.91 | 38.44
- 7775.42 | 29.93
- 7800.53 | 25.97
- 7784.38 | 25.78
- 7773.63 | 26.23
